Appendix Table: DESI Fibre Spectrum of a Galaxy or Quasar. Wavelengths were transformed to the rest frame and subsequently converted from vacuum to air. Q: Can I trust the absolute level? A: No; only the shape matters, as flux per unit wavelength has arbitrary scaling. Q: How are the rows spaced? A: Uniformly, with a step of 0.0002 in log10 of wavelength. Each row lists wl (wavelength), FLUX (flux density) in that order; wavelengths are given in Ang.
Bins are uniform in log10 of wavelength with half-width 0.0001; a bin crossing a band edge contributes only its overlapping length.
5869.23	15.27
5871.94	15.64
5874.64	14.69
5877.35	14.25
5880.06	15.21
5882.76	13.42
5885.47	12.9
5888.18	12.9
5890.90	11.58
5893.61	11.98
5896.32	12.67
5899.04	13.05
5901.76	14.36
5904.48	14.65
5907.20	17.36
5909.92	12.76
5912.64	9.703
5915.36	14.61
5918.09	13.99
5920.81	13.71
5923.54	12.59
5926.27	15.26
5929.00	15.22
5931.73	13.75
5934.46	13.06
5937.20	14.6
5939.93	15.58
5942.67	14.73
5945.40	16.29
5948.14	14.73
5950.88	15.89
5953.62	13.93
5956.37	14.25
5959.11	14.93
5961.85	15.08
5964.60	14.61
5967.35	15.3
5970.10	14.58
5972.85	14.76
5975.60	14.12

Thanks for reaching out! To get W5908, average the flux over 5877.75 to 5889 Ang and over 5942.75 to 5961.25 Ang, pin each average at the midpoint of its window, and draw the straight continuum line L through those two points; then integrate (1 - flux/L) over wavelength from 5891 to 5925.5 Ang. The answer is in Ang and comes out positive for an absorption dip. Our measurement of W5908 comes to 1.8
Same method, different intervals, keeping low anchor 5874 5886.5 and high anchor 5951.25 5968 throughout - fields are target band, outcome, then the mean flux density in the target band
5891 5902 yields 1.2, 12.7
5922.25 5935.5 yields 0.4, 14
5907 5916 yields 0.8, 13.1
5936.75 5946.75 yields -0.5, 15.4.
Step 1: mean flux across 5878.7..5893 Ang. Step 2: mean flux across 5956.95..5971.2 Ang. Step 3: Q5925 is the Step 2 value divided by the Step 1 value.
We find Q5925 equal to 1.1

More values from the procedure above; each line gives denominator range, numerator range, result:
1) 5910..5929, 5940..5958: 1.12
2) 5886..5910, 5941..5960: 1.11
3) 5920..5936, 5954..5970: 1.06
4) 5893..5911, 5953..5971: 1.06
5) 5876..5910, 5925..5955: 1.09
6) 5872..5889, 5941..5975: 1.06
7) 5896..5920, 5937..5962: 1.09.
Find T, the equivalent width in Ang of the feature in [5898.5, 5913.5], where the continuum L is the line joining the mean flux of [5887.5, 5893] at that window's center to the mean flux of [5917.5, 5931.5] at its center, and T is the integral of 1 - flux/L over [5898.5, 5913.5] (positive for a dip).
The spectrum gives -0.9 Ang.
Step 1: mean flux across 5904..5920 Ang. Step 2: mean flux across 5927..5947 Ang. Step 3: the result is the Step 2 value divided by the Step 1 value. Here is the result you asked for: 1.1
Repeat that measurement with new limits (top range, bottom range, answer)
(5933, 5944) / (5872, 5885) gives 1.00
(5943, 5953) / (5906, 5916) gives 1.14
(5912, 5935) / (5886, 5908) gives 1.02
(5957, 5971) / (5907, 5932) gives 1.08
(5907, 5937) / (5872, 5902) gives 1.02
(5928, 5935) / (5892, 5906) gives 1.05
